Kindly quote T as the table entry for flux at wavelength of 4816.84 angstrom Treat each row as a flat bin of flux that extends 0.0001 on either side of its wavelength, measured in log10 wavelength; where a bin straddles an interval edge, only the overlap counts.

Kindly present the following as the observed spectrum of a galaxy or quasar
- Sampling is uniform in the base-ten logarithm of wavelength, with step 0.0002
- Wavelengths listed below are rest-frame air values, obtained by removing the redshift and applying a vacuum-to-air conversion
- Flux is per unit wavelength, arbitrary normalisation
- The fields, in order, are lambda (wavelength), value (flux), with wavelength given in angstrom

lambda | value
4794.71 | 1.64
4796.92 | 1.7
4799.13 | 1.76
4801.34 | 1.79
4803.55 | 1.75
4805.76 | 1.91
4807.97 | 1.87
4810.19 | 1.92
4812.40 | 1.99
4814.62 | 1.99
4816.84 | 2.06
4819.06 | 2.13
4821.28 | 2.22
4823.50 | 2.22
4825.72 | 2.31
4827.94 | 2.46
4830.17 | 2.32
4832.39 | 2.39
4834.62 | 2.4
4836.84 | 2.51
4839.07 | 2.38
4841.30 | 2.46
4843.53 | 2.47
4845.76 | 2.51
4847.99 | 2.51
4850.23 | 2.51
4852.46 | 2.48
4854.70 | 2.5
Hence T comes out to 2.06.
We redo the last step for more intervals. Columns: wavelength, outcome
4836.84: 2.51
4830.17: 2.32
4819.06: 2.13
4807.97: 1.87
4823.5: 2.22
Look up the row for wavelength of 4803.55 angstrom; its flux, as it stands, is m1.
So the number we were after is 1.75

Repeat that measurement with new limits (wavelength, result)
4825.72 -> 2.31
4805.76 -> 1.91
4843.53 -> 2.47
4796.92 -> 1.7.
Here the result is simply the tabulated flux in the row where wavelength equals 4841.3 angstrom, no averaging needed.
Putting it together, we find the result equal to 2.46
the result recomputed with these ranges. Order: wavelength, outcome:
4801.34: 1.79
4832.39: 2.39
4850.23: 2.51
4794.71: 1.64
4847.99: 2.51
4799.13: 1.76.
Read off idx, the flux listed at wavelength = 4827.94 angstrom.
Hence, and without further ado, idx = 2.46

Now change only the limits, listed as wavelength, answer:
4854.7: 2.5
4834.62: 2.4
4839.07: 2.38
